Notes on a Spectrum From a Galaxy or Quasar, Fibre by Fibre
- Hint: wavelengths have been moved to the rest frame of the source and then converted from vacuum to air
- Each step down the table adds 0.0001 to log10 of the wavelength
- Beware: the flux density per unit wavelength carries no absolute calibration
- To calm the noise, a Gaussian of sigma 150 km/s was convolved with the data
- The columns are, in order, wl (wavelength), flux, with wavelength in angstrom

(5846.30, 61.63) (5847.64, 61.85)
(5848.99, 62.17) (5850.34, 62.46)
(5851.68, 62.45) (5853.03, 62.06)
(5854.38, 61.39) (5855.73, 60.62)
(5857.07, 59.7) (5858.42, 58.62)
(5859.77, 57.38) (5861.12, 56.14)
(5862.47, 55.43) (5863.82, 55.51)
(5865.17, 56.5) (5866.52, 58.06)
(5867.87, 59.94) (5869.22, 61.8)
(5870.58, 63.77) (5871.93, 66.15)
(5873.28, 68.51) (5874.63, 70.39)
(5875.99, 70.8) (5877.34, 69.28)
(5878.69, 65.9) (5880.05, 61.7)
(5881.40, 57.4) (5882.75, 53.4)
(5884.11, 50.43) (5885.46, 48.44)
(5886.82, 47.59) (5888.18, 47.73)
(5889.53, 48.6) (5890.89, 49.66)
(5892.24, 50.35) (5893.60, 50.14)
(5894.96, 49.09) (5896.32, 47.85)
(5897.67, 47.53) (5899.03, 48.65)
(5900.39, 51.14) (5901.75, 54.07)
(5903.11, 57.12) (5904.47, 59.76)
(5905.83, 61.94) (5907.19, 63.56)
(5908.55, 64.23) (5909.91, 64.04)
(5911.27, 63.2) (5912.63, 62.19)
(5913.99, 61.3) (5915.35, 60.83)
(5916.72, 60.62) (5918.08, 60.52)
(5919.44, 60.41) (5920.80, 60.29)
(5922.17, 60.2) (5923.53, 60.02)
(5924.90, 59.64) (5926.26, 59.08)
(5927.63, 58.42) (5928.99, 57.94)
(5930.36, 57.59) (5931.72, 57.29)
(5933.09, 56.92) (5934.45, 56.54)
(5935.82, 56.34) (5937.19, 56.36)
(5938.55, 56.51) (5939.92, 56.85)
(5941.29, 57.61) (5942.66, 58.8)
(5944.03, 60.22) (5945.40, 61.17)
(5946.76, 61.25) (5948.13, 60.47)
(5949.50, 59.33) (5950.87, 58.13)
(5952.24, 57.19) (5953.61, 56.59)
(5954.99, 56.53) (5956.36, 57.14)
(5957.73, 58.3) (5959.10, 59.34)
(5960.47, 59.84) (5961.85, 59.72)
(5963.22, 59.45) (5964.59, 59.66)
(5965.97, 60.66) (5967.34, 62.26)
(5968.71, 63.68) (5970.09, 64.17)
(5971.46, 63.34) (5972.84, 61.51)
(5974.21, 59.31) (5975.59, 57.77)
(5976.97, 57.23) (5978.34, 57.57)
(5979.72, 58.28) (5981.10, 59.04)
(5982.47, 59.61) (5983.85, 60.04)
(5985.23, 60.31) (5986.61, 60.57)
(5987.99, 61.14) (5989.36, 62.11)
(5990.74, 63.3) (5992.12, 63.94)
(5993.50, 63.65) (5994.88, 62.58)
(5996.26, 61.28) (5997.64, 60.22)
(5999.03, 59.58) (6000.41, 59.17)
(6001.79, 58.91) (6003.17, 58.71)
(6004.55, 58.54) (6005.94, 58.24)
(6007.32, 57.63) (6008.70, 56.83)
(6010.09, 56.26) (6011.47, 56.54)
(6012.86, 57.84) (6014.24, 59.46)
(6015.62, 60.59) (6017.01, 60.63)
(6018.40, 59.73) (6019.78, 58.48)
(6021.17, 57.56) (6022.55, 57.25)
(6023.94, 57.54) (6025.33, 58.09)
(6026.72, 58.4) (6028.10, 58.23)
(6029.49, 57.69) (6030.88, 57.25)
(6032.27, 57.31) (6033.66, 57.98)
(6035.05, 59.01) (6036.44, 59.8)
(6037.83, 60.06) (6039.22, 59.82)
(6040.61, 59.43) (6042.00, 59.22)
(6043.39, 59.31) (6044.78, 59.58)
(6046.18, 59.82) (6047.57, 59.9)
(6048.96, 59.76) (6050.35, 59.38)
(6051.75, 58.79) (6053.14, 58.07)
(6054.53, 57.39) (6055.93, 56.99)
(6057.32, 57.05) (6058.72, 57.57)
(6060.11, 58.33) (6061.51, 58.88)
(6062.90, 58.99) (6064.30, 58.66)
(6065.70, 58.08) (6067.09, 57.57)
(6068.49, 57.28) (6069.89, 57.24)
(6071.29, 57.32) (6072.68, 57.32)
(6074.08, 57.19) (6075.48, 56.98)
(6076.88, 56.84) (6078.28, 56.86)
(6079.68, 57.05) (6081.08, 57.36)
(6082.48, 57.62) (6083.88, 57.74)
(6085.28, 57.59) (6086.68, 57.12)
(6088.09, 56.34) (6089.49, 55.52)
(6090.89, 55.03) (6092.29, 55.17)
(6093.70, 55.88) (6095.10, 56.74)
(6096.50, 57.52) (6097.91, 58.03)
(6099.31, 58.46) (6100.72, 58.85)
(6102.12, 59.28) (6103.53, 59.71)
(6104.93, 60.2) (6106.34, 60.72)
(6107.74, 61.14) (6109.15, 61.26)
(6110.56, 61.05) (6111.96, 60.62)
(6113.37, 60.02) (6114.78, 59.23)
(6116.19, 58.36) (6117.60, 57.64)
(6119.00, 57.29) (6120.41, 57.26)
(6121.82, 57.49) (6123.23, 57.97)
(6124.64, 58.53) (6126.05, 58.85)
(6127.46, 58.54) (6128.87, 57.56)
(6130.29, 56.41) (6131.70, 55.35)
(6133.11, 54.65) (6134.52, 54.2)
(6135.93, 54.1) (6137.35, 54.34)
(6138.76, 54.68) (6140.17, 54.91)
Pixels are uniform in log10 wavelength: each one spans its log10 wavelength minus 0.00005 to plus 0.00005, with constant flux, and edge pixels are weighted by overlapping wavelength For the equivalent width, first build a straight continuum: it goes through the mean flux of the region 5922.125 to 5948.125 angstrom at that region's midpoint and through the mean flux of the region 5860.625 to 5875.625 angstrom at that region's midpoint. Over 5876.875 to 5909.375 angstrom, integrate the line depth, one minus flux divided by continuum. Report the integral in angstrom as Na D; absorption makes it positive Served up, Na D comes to 3.2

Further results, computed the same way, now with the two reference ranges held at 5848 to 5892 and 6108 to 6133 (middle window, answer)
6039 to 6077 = 0.14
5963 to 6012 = -1.16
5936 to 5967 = 0.06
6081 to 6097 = 0.51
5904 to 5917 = -0.74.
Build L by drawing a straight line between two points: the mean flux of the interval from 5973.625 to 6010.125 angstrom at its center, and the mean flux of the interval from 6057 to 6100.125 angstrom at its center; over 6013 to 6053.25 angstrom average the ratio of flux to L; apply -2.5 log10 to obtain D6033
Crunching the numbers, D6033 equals -0.006 mag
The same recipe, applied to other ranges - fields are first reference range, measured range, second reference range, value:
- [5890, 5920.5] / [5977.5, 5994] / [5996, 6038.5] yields -0.05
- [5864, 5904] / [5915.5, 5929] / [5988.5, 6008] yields -0.04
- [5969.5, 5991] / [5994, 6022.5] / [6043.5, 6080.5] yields 0.01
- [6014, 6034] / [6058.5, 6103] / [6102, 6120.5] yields 0.03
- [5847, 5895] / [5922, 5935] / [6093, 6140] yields 0.00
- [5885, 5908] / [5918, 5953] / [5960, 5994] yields -0.05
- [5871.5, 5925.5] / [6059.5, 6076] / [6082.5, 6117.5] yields 0.01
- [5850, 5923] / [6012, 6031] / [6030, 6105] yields -0.01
